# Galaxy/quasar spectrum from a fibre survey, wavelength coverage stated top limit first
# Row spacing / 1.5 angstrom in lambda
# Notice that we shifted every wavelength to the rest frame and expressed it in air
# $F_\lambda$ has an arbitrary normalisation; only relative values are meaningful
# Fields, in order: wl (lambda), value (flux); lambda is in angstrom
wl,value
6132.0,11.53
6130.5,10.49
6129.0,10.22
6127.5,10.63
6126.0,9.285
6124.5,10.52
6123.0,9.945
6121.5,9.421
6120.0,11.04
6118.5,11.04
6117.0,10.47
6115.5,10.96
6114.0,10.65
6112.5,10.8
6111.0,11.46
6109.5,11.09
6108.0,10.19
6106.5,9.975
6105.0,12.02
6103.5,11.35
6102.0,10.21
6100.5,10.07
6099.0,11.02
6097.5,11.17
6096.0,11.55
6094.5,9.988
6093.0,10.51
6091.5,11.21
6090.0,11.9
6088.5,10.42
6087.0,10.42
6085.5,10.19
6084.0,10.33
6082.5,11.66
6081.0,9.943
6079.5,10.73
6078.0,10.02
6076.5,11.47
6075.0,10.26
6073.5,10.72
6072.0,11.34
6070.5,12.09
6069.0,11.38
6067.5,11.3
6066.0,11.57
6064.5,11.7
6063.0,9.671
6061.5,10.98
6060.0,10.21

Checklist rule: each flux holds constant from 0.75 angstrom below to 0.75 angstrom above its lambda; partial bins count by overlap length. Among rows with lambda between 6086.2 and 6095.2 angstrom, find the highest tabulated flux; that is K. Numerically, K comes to 11.9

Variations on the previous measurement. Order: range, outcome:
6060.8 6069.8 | 11.7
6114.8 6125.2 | 11.04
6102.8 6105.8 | 12.02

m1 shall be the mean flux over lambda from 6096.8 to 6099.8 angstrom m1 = 11.1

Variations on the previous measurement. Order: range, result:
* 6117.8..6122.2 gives 10.5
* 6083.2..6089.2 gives 10.4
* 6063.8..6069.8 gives 11.5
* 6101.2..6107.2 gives 10.9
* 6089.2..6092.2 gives 11.5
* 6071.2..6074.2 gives 11.1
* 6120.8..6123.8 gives 9.7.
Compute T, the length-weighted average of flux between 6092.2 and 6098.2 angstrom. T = 10.8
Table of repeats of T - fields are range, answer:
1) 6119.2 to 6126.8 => 10.1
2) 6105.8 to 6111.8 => 10.7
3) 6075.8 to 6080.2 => 10.7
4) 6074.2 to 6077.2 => 10.9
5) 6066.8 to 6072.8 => 11.5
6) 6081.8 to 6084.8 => 11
